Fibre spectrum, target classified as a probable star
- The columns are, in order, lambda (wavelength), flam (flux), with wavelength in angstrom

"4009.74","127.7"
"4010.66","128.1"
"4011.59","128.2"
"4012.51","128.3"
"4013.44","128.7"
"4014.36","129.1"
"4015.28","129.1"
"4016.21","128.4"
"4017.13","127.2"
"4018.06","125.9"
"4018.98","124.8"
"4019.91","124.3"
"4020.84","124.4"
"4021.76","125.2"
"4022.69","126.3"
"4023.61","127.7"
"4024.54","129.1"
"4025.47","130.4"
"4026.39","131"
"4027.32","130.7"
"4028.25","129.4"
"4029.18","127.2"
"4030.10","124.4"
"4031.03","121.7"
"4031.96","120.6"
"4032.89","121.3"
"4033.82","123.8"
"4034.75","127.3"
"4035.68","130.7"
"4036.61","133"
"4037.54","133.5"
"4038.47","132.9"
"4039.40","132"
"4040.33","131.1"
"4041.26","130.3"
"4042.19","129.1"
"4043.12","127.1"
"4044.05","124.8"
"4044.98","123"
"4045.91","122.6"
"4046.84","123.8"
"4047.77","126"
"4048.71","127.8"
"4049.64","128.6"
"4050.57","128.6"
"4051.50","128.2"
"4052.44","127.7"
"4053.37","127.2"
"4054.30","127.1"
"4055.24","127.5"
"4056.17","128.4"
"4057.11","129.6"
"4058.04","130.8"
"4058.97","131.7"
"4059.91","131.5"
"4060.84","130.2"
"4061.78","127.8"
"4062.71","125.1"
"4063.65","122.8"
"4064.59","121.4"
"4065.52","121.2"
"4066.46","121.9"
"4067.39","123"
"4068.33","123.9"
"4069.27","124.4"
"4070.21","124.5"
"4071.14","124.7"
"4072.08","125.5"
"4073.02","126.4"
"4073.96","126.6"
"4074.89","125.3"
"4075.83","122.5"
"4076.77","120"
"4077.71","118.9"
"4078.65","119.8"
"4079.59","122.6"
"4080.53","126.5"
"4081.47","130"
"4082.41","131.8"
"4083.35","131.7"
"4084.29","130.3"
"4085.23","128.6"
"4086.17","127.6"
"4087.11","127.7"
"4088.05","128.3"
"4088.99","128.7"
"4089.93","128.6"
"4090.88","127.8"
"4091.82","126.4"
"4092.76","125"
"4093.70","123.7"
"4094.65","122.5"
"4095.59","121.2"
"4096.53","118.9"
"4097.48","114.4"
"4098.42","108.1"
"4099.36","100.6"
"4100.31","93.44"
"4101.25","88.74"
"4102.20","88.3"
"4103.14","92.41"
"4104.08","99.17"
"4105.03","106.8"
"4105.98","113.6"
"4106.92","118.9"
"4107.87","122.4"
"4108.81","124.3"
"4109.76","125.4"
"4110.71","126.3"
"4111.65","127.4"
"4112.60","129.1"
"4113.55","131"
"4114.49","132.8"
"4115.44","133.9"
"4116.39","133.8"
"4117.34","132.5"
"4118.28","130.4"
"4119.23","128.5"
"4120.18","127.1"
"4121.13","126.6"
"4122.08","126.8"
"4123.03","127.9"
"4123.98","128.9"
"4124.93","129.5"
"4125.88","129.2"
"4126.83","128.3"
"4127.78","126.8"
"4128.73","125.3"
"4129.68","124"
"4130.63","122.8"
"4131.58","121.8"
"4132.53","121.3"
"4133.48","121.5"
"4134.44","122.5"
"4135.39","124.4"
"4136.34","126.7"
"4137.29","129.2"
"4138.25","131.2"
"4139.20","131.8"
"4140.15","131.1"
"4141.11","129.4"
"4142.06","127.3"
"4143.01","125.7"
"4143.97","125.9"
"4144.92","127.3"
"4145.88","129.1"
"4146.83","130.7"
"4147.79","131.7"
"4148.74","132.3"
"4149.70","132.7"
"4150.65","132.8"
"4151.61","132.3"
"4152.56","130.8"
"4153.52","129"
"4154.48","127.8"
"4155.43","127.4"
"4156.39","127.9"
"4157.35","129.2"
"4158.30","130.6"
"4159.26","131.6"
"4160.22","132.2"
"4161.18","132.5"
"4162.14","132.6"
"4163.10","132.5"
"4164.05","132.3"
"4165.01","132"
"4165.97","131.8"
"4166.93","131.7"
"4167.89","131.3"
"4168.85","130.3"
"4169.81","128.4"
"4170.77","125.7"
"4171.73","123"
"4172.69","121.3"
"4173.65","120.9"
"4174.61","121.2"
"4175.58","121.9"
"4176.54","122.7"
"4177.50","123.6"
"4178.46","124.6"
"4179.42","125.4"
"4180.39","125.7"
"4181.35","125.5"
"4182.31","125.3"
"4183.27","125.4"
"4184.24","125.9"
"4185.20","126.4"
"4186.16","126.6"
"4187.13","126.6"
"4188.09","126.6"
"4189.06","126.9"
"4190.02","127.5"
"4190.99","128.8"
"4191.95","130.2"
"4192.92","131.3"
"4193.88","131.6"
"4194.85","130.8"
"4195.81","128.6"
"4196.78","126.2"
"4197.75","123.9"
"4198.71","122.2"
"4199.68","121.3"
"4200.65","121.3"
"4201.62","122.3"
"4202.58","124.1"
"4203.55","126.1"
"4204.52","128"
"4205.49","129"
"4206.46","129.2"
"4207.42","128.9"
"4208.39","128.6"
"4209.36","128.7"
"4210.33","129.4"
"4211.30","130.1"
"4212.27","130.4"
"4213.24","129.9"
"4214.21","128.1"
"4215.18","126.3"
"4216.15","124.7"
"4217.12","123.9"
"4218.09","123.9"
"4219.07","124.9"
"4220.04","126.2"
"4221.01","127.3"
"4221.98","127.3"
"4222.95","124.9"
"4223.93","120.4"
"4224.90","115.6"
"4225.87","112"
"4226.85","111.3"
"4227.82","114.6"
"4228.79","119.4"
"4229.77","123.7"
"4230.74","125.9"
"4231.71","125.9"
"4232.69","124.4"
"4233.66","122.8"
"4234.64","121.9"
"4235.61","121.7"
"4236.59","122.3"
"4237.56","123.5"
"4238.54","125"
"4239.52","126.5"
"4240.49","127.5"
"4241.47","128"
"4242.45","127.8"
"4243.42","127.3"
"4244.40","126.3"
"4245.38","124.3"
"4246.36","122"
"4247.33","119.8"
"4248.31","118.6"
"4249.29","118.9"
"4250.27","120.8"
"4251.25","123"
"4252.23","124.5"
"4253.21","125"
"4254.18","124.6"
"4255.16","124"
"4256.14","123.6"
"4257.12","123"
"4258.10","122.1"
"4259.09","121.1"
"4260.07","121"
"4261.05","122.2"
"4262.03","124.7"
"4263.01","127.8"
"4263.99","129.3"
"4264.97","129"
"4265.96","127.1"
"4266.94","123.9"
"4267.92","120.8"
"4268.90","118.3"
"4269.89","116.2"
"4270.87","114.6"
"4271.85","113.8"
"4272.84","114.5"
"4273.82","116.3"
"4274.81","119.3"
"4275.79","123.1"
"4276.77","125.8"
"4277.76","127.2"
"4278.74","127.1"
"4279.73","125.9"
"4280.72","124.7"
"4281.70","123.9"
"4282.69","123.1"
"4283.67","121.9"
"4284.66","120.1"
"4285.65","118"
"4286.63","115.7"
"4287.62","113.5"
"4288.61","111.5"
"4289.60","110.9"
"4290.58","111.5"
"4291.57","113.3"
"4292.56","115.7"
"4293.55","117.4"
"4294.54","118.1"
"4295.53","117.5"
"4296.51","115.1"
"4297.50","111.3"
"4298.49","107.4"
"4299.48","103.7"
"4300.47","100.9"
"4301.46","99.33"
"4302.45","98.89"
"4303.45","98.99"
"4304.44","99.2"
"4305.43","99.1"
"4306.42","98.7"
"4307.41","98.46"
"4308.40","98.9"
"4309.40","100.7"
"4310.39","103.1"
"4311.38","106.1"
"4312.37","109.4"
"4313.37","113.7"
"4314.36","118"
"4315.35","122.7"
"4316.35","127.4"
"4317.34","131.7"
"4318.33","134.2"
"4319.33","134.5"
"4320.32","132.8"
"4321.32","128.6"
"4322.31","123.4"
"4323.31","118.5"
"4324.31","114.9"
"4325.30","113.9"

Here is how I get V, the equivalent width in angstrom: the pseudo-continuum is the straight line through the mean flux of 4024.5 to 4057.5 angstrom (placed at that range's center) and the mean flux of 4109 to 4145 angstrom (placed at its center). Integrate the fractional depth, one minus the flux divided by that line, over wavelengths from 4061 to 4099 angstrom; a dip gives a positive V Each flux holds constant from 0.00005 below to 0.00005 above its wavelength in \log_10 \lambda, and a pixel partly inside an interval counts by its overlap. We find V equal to 0.98 angstrom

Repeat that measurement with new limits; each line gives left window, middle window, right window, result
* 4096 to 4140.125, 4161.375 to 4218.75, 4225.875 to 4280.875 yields -2.3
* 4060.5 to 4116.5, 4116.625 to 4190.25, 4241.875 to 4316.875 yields -4.8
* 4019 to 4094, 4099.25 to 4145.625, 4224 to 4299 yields 0.8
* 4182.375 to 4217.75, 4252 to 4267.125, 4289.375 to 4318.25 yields -1.0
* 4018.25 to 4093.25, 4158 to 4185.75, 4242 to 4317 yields -1.3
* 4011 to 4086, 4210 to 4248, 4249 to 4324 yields -1.3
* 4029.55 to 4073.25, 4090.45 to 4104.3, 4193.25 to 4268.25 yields 1.8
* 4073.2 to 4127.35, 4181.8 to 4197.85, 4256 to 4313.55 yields -1.2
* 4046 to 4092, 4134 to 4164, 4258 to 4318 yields -1.8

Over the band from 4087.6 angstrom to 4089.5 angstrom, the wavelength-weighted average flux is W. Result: 129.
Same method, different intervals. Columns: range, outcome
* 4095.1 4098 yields 118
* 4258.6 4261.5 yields 121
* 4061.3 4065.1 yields 124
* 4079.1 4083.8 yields 128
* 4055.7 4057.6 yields 129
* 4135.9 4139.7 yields 130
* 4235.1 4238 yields 123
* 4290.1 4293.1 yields 113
